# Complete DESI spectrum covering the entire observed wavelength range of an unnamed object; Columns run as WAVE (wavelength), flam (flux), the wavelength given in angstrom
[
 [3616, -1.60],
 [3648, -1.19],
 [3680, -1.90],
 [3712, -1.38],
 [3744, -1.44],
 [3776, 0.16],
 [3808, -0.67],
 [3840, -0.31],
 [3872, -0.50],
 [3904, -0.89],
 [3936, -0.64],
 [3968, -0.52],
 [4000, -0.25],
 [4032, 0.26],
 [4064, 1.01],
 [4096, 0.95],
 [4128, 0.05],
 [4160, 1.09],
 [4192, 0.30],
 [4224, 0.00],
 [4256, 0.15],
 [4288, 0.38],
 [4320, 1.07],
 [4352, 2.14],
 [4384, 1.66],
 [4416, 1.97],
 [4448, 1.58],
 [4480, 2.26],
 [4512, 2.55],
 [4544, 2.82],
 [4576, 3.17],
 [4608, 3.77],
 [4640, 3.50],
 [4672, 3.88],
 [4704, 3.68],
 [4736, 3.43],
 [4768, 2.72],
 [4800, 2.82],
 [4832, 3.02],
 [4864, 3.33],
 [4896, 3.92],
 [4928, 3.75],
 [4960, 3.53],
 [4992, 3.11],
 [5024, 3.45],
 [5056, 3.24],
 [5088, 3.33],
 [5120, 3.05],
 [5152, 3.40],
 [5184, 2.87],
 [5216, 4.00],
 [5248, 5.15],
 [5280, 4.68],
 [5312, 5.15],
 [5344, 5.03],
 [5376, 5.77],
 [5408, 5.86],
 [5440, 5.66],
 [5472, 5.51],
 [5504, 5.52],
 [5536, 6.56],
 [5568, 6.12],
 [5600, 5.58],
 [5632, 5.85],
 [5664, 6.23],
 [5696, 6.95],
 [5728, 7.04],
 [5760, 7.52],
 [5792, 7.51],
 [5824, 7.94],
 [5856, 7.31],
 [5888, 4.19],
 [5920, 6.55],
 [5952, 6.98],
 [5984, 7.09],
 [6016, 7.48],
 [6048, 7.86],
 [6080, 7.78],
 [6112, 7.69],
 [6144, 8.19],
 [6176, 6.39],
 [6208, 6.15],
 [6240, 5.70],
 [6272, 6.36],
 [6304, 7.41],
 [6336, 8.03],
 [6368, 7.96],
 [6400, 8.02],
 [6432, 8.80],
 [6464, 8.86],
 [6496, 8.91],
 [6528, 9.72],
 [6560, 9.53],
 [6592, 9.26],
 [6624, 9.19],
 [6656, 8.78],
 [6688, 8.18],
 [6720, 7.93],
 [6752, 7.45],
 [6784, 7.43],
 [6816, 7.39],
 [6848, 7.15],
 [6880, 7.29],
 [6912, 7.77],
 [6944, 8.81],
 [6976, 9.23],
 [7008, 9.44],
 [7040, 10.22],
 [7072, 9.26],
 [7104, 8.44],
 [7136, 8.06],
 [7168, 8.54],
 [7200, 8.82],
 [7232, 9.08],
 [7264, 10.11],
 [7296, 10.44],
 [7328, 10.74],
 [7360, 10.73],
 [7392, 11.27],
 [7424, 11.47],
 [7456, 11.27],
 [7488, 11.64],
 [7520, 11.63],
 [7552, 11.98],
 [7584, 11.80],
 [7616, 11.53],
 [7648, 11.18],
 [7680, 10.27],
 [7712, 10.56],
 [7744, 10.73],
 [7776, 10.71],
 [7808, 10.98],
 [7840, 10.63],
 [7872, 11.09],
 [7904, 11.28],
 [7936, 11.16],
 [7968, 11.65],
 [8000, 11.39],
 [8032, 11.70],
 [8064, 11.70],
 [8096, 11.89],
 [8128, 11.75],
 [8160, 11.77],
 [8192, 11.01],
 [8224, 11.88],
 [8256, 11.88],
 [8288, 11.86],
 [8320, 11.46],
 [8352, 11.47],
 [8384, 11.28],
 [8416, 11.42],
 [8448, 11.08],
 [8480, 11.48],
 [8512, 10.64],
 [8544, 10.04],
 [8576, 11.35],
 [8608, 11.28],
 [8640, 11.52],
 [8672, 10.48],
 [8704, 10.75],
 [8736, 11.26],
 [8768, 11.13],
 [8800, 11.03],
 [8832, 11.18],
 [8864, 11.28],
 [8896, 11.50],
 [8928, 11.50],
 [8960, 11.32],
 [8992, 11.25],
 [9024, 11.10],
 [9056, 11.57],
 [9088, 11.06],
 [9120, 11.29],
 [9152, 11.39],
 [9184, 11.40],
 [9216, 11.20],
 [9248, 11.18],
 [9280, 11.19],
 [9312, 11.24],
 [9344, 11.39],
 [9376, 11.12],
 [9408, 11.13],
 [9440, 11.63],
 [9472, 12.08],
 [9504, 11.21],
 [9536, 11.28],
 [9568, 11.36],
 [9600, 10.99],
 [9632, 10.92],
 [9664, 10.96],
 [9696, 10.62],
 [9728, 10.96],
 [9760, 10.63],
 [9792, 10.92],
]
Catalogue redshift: 0.00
